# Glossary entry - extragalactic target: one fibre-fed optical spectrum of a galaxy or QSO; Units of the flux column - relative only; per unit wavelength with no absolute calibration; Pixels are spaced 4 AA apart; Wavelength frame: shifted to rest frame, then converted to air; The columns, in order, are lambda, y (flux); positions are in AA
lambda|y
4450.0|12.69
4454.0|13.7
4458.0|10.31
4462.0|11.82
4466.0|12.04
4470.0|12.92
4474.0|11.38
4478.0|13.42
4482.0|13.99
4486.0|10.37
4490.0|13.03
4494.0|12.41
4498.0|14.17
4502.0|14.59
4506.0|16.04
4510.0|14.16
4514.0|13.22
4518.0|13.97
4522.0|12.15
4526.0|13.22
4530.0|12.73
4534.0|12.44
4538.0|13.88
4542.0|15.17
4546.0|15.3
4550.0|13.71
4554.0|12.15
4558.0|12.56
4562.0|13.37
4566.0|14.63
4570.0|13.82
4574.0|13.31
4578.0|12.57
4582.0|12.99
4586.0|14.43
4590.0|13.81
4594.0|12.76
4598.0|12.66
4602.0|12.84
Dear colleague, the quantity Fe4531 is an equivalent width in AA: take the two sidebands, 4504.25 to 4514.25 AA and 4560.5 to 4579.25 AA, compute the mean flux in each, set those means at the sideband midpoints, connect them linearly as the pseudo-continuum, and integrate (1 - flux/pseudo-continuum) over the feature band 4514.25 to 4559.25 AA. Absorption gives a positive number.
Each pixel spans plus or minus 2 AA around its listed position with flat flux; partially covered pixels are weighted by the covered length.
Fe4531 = 2.4 AA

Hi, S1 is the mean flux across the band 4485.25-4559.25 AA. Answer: 13.5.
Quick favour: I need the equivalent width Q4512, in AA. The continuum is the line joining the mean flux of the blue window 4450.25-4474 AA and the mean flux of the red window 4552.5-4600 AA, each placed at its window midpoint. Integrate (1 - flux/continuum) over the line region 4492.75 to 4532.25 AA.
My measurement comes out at -3.3 AA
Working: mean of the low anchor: 12.1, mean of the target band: 13.7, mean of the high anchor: 13.3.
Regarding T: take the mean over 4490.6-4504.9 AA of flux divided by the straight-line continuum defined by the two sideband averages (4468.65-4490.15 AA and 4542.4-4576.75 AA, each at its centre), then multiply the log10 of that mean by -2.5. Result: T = -0.09 mag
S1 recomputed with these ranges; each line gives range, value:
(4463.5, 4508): 13.1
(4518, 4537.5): 12.9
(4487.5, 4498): 12.9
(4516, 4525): 13.1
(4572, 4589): 13.4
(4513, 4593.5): 13.5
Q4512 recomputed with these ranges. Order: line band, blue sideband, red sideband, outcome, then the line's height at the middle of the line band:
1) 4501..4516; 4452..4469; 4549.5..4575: -2.2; 12.6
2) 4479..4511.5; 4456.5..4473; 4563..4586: -3.4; 12.3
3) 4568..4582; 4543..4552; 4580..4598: 0.6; 13.8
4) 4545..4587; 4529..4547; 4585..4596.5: 0.8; 13.7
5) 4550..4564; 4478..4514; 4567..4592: 0.7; 13.5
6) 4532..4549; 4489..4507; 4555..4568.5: -0.7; 13.6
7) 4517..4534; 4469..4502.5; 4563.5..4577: 0.5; 13.3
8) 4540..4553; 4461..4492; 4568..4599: -1.5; 13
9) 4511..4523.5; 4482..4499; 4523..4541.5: -0.3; 13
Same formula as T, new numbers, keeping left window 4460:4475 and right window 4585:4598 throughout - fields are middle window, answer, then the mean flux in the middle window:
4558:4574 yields -0.042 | 13.7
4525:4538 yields -0.012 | 12.9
